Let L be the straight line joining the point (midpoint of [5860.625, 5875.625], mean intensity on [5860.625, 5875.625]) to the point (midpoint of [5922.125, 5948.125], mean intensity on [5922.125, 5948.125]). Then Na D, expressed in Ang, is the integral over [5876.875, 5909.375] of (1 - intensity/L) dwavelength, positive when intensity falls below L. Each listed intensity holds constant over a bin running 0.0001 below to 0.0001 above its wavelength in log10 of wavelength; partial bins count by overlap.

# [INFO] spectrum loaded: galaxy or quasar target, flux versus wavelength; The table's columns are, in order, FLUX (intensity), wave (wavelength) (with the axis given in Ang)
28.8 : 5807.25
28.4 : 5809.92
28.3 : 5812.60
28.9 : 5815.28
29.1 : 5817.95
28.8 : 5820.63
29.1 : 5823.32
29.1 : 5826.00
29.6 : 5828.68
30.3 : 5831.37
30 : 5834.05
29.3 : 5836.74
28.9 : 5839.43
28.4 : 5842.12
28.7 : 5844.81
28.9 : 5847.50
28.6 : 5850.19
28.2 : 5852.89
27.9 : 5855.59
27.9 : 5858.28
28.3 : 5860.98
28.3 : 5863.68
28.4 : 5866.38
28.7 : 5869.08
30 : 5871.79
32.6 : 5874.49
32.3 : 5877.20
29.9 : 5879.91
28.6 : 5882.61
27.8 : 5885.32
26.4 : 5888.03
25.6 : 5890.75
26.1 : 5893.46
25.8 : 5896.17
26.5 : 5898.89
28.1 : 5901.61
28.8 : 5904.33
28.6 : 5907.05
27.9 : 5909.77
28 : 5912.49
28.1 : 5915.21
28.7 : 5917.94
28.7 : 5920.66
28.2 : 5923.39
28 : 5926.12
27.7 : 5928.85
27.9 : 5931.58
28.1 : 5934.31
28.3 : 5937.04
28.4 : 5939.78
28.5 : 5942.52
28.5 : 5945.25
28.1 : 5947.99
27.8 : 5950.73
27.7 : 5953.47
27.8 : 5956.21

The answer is 1.4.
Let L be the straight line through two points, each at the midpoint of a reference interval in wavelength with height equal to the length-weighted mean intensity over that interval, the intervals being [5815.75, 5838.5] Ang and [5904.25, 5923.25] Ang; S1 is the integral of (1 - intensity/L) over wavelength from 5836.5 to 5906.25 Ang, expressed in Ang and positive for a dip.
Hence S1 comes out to 1.1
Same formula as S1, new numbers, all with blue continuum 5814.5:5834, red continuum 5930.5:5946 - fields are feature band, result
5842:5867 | 0.61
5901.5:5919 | 0.14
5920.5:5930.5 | 0.12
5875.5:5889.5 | -0.12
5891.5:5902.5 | 0.83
